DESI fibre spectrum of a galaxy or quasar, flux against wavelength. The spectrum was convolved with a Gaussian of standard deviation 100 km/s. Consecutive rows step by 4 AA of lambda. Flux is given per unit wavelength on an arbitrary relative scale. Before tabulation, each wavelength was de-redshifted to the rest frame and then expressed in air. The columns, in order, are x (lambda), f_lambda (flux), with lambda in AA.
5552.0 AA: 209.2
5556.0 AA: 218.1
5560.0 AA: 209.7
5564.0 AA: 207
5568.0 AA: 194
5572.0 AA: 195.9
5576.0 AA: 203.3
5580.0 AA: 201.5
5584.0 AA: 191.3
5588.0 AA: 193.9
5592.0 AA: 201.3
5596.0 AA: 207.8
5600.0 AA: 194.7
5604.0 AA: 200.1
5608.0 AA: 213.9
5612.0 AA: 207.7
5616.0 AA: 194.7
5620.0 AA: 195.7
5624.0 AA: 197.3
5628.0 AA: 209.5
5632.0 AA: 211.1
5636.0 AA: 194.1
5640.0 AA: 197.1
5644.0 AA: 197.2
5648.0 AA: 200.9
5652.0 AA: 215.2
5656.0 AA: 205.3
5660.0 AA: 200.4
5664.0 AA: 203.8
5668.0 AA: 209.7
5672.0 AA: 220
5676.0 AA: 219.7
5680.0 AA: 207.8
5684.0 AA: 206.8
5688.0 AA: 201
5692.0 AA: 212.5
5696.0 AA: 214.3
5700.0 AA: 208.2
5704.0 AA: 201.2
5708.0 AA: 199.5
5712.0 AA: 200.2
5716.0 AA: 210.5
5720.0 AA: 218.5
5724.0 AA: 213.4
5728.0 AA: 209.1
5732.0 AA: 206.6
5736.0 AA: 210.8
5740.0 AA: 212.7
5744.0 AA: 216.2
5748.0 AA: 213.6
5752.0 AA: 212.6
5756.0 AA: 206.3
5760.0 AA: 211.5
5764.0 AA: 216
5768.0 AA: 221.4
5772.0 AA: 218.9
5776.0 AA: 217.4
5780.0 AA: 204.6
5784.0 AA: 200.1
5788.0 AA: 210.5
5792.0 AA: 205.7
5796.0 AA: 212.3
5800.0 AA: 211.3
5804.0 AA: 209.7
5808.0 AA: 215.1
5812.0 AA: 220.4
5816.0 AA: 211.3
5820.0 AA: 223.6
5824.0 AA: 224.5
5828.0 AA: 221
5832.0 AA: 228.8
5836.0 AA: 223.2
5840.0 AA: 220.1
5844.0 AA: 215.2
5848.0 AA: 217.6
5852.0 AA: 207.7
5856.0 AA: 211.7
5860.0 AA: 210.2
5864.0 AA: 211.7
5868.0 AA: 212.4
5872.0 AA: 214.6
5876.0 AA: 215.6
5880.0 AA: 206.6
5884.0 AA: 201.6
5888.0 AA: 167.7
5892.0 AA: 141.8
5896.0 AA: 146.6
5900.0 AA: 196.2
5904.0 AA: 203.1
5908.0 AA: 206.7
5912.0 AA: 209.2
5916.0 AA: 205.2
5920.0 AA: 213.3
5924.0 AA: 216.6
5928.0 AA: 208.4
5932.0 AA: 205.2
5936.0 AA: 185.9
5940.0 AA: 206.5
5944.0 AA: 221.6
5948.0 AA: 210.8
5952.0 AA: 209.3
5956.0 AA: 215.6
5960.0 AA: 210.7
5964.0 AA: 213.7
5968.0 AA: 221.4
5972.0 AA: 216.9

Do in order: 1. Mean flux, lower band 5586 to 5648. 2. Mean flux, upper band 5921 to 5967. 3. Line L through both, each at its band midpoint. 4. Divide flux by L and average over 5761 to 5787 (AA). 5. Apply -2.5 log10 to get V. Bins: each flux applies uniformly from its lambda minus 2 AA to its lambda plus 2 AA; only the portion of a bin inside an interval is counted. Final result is -0.04 mag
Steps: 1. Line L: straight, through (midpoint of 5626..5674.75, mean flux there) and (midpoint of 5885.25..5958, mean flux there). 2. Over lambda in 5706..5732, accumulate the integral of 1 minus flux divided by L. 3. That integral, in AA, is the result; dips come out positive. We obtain -0.6 AA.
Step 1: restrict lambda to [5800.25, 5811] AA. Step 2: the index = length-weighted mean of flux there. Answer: 213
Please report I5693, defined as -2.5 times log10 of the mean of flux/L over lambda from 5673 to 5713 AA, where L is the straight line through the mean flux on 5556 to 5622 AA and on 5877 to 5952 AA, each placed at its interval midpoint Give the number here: -0.04 mag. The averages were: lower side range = 201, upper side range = 198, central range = 208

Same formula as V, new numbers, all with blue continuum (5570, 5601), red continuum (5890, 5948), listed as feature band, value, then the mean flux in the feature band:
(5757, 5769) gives -0.09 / 215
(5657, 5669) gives -0.03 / 204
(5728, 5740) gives -0.06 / 209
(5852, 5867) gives -0.07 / 211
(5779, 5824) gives -0.07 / 212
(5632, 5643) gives 0.00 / 199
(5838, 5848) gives -0.10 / 218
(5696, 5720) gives -0.04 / 206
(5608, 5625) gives -0.01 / 201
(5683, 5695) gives -0.05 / 207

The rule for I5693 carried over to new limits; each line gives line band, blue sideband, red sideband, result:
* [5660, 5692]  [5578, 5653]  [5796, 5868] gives -0.02 mag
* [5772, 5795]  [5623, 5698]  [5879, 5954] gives -0.03 mag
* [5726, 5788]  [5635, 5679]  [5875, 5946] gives -0.05 mag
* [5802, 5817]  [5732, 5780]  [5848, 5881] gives -0.01 mag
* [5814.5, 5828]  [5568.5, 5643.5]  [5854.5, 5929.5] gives -0.11 mag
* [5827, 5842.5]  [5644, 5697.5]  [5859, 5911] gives -0.13 mag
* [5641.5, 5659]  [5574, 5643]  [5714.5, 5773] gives 0.00 mag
